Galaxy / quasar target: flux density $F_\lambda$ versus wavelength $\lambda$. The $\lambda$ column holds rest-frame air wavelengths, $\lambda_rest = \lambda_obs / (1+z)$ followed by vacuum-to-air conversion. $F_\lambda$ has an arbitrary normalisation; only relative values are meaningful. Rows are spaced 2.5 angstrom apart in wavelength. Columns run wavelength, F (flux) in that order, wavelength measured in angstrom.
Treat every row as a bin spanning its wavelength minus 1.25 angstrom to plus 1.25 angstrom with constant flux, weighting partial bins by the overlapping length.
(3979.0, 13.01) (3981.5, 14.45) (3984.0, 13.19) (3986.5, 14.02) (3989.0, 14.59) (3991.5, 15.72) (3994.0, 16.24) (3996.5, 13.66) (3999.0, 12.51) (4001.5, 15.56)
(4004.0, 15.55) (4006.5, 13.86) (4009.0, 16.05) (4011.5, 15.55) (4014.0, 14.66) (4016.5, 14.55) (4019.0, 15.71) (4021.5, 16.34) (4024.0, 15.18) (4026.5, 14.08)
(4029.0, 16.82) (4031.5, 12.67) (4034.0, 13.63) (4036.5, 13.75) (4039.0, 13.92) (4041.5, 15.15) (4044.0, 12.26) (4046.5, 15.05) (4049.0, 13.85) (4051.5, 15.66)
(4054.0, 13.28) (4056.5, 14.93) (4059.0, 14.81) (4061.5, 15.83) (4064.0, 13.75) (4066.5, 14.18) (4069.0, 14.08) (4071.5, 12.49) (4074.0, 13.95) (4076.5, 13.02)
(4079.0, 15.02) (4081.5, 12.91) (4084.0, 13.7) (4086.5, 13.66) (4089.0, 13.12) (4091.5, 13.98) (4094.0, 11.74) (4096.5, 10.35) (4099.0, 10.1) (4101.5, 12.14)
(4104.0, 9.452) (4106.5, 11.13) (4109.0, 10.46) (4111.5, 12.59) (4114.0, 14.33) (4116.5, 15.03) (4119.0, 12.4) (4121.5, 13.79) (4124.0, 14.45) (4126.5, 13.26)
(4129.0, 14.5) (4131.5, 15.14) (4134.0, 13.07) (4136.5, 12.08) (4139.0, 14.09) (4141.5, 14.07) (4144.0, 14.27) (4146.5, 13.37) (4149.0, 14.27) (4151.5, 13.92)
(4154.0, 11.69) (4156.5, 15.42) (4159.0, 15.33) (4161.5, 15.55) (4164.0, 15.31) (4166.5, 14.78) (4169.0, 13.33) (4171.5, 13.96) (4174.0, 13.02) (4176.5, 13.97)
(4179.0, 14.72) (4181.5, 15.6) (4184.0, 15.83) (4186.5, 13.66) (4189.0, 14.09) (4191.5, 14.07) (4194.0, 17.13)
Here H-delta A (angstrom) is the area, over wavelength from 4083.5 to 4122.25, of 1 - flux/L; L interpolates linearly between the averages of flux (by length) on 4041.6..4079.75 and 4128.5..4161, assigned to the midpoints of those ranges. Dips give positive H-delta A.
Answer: 4.8 angstrom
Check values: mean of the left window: 14.2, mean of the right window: 14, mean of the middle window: 12.3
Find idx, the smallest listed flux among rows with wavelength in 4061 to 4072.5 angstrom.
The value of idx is 12.49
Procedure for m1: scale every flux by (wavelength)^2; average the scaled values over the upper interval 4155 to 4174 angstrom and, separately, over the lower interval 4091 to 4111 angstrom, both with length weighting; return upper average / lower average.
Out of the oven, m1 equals 1.36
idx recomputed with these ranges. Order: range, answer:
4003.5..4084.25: 12.26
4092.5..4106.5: 9.452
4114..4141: 12.08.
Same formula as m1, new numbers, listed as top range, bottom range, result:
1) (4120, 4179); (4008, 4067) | 1.01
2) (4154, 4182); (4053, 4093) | 1.09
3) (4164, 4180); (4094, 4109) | 1.36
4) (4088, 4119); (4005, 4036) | 0.84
